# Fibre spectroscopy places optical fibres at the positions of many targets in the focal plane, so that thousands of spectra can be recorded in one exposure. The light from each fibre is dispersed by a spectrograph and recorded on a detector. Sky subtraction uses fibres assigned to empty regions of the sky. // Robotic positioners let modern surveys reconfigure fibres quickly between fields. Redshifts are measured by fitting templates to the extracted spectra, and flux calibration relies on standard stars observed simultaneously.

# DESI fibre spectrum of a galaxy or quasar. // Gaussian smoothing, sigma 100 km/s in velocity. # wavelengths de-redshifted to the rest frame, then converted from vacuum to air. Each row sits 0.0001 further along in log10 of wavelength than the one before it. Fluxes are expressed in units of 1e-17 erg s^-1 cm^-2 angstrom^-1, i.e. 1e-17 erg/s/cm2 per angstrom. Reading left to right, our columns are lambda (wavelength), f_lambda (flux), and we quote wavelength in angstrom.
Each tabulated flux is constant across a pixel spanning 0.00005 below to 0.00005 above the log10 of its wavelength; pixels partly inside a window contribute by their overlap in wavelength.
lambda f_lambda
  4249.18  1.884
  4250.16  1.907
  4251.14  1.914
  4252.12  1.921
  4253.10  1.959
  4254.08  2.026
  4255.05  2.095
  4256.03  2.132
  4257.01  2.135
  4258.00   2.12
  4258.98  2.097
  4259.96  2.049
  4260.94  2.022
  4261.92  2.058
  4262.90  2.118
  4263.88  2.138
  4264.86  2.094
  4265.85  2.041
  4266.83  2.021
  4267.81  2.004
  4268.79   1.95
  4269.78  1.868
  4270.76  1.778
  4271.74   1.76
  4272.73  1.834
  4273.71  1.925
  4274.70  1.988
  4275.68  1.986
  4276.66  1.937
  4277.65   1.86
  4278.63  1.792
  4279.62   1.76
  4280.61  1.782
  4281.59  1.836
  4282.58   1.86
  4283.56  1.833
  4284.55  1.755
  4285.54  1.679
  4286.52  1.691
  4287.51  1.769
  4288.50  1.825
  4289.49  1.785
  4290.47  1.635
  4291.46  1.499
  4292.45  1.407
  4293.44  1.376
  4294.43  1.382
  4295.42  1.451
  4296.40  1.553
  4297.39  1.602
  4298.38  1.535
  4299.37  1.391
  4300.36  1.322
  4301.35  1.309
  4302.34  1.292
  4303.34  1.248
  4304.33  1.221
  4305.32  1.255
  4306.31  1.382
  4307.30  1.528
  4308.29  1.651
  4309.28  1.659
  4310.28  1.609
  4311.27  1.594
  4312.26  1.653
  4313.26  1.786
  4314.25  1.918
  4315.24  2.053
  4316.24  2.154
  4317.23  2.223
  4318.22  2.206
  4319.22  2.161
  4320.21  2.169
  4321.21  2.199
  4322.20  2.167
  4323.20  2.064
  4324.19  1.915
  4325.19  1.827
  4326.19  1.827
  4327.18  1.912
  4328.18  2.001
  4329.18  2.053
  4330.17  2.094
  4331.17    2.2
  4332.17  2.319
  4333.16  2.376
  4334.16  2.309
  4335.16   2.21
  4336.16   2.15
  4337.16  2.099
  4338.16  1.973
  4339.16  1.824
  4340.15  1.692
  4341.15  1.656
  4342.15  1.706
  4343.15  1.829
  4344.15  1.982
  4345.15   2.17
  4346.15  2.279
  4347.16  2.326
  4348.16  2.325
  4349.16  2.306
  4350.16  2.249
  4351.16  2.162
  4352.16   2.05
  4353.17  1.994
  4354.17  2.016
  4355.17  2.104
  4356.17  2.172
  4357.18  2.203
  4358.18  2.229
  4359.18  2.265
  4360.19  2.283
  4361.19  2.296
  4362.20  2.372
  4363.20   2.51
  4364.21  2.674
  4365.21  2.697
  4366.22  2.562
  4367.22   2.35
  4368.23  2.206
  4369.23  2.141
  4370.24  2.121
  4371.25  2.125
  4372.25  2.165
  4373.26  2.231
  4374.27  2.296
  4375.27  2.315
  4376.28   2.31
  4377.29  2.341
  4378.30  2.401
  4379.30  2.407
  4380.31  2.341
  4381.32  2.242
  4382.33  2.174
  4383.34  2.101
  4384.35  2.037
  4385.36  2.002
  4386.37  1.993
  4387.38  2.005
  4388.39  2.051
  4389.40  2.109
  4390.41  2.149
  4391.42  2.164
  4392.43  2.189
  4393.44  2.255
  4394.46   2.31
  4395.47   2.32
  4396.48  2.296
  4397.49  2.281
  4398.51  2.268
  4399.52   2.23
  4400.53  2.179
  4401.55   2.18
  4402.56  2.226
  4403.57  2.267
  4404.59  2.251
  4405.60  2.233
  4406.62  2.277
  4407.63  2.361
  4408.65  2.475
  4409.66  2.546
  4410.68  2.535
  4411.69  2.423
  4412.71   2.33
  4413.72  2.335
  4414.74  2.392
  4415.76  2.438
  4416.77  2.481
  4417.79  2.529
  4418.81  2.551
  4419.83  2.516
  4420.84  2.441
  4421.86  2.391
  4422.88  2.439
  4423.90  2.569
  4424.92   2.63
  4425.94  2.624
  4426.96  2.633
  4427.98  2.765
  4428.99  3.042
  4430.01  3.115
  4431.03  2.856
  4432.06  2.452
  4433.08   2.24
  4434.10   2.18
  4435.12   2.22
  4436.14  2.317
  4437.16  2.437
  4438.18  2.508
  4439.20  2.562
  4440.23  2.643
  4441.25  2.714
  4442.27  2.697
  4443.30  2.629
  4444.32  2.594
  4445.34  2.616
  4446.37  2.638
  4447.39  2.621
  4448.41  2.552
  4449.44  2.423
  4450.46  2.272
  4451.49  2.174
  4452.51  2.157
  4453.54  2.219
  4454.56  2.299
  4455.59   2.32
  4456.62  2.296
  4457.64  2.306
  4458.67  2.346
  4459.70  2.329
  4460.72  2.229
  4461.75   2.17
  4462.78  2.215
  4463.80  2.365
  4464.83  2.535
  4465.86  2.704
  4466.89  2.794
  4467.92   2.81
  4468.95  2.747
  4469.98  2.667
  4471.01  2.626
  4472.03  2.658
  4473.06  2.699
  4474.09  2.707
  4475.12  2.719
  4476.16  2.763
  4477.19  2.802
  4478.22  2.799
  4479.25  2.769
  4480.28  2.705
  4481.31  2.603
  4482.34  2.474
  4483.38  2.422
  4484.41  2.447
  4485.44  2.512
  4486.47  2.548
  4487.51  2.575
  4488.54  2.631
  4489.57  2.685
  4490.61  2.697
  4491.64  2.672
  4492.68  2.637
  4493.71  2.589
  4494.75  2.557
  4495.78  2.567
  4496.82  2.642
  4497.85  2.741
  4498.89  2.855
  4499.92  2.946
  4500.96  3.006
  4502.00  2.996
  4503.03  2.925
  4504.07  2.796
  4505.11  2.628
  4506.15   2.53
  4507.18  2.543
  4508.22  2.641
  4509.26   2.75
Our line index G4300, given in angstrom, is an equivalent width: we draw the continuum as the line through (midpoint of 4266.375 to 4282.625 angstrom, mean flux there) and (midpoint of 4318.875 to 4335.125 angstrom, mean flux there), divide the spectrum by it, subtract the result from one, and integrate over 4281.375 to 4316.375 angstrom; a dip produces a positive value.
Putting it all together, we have 6.9 angstrom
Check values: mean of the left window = 1.88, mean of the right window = 2.1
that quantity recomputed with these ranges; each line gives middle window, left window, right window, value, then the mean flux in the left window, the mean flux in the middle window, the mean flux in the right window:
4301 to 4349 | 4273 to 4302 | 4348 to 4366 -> 2.20 angstrom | 1.67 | 1.91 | 2.28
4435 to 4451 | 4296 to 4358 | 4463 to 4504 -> -0.35 angstrom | 1.91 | 2.53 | 2.68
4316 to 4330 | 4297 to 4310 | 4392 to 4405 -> -4.22 angstrom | 1.42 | 2.06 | 2.25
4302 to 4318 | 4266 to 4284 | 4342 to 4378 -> 2.98 angstrom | 1.88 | 1.65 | 2.24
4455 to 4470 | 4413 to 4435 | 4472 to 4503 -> 1.04 angstrom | 2.55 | 2.45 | 2.68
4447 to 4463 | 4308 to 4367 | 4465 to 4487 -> 1.67 angstrom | 2.1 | 2.31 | 2.66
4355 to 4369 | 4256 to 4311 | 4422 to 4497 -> -1.69 angstrom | 1.74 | 2.35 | 2.55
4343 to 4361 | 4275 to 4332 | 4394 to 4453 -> -1.20 angstrom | 1.75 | 2.17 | 2.46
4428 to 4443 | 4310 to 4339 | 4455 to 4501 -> -0.84 angstrom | 2.04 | 2.58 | 2.59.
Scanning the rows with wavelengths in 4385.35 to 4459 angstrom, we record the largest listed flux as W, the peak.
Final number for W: 3.115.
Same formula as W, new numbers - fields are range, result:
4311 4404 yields 2.697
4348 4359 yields 2.325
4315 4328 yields 2.223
